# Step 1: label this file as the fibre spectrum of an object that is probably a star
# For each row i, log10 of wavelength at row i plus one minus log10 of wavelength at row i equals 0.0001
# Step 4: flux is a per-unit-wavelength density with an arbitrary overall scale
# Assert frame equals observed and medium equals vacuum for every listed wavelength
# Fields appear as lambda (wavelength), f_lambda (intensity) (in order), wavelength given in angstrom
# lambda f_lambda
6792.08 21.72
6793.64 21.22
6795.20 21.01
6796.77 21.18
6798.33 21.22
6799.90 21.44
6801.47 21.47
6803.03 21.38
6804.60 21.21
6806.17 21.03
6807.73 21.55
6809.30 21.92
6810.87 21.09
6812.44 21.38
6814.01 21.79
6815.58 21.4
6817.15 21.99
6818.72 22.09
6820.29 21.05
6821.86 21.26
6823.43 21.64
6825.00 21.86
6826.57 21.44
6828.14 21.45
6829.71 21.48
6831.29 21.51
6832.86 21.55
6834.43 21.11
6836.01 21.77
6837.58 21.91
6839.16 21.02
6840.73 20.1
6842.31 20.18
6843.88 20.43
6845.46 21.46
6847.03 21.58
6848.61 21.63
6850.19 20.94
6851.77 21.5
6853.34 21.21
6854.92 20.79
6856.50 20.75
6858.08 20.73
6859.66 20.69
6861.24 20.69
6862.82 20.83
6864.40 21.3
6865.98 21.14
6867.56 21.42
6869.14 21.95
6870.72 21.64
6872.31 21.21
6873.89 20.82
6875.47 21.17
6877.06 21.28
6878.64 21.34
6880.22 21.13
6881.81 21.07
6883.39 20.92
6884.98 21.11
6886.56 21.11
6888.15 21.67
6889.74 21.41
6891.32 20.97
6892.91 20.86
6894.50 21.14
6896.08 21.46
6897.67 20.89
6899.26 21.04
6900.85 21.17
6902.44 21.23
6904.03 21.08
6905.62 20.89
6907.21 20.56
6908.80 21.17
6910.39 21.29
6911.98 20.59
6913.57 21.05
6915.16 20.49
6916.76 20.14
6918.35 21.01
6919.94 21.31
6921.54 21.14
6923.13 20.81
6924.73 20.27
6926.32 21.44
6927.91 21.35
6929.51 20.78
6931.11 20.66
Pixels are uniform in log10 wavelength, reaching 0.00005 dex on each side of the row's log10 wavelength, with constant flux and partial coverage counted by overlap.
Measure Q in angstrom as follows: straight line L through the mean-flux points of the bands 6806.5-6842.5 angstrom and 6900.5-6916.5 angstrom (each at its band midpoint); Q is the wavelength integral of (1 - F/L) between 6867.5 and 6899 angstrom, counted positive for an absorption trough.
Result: -0.2 angstrom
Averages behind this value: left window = 21.4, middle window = 21.2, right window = 20.9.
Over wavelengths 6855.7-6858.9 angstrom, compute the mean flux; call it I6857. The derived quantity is 20.7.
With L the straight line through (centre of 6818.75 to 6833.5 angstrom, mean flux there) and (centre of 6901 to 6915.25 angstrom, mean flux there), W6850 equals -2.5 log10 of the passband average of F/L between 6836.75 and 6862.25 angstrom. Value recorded 0.02 mag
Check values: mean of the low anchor 21.5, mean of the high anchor 21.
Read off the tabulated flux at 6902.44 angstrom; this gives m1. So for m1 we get 21.23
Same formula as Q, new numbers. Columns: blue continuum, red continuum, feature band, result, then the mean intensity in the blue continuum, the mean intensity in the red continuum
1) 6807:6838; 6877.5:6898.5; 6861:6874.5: 0.0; 21.6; 21.2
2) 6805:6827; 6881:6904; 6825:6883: 0.4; 21.5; 21.1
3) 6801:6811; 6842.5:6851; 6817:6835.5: -0.2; 21.4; 21.1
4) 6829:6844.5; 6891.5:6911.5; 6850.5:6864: 0.1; 21.1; 21.1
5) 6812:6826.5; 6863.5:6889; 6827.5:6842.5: 0.2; 21.6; 21.3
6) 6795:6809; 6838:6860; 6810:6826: -0.3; 21.3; 20.9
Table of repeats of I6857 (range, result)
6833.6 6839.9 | 21.4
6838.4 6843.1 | 20.5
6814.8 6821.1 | 21.6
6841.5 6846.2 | 20.7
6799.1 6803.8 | 21.4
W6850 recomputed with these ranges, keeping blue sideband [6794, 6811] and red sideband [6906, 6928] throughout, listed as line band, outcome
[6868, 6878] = -0.015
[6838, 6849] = 0.013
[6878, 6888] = -0.006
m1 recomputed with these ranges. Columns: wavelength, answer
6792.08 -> 21.72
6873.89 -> 20.82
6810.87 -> 21.09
